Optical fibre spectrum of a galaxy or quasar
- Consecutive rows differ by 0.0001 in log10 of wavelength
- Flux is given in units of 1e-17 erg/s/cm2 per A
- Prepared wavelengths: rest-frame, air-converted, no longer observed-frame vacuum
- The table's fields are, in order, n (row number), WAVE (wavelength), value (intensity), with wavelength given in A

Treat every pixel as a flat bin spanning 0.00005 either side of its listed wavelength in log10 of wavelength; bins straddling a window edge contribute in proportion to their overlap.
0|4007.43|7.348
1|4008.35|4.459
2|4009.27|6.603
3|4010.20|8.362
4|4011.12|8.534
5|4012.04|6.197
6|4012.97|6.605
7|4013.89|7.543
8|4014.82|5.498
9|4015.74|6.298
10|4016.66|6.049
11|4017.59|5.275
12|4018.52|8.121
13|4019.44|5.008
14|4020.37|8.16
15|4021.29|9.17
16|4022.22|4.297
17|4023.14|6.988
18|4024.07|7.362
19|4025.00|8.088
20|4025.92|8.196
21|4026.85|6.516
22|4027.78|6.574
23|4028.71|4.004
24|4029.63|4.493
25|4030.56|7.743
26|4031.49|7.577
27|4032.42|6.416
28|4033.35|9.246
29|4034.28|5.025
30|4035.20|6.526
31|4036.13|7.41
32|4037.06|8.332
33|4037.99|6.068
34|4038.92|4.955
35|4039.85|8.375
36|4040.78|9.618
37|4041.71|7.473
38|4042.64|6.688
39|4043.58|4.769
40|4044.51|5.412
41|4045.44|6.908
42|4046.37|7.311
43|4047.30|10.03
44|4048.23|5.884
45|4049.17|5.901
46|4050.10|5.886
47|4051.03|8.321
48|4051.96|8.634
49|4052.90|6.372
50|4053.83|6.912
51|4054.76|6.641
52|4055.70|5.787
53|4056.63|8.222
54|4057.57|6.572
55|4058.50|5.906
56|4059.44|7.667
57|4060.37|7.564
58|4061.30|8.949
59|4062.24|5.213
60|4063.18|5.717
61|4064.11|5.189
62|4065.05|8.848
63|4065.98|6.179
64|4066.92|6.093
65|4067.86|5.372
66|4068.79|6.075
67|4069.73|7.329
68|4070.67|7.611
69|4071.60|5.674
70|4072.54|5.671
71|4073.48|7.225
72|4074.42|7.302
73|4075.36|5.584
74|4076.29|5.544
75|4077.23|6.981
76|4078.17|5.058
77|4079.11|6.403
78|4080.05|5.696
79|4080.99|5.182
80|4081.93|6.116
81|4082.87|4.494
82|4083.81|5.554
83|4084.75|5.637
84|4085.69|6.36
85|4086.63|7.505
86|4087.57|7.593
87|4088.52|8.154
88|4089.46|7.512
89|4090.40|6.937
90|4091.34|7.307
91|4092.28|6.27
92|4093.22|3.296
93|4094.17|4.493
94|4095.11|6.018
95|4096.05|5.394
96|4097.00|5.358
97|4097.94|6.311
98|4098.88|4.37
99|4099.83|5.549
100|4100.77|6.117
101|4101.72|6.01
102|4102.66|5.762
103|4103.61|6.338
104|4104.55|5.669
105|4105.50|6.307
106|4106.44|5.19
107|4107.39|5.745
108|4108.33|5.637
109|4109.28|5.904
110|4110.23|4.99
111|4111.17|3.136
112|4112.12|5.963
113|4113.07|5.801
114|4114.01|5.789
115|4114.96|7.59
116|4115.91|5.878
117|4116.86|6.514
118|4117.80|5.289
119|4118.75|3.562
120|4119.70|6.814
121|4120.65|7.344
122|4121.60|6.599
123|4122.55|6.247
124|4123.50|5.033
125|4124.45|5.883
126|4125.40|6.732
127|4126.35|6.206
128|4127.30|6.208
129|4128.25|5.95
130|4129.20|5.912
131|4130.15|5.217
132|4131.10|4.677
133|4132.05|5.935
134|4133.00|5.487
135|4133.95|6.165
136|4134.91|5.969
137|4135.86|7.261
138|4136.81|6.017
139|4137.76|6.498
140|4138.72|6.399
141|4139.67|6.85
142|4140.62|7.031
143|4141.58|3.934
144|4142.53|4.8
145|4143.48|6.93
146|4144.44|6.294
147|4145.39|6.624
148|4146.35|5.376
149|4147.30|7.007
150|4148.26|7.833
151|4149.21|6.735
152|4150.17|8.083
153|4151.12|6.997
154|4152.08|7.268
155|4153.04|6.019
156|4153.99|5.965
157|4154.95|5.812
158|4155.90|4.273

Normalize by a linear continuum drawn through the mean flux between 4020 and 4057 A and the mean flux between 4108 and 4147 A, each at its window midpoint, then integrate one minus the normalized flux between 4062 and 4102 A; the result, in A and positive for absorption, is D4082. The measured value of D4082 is 2.1 A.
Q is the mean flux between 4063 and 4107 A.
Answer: 6.09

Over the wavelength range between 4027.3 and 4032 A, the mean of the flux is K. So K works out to 6.08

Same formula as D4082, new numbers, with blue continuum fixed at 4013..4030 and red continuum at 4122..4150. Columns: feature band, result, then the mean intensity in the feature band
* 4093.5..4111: 2.0 A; 5.55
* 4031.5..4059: -2.1 A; 6.96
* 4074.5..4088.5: 0.5 A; 6.08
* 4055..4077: -0.7 A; 6.58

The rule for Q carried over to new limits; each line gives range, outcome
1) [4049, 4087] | 6.46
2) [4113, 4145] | 6.03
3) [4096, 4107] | 5.71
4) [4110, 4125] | 5.8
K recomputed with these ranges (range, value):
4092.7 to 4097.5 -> 4.93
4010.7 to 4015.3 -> 6.86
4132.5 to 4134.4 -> 5.83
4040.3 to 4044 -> 7.16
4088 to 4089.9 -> 7.8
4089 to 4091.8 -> 7.26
